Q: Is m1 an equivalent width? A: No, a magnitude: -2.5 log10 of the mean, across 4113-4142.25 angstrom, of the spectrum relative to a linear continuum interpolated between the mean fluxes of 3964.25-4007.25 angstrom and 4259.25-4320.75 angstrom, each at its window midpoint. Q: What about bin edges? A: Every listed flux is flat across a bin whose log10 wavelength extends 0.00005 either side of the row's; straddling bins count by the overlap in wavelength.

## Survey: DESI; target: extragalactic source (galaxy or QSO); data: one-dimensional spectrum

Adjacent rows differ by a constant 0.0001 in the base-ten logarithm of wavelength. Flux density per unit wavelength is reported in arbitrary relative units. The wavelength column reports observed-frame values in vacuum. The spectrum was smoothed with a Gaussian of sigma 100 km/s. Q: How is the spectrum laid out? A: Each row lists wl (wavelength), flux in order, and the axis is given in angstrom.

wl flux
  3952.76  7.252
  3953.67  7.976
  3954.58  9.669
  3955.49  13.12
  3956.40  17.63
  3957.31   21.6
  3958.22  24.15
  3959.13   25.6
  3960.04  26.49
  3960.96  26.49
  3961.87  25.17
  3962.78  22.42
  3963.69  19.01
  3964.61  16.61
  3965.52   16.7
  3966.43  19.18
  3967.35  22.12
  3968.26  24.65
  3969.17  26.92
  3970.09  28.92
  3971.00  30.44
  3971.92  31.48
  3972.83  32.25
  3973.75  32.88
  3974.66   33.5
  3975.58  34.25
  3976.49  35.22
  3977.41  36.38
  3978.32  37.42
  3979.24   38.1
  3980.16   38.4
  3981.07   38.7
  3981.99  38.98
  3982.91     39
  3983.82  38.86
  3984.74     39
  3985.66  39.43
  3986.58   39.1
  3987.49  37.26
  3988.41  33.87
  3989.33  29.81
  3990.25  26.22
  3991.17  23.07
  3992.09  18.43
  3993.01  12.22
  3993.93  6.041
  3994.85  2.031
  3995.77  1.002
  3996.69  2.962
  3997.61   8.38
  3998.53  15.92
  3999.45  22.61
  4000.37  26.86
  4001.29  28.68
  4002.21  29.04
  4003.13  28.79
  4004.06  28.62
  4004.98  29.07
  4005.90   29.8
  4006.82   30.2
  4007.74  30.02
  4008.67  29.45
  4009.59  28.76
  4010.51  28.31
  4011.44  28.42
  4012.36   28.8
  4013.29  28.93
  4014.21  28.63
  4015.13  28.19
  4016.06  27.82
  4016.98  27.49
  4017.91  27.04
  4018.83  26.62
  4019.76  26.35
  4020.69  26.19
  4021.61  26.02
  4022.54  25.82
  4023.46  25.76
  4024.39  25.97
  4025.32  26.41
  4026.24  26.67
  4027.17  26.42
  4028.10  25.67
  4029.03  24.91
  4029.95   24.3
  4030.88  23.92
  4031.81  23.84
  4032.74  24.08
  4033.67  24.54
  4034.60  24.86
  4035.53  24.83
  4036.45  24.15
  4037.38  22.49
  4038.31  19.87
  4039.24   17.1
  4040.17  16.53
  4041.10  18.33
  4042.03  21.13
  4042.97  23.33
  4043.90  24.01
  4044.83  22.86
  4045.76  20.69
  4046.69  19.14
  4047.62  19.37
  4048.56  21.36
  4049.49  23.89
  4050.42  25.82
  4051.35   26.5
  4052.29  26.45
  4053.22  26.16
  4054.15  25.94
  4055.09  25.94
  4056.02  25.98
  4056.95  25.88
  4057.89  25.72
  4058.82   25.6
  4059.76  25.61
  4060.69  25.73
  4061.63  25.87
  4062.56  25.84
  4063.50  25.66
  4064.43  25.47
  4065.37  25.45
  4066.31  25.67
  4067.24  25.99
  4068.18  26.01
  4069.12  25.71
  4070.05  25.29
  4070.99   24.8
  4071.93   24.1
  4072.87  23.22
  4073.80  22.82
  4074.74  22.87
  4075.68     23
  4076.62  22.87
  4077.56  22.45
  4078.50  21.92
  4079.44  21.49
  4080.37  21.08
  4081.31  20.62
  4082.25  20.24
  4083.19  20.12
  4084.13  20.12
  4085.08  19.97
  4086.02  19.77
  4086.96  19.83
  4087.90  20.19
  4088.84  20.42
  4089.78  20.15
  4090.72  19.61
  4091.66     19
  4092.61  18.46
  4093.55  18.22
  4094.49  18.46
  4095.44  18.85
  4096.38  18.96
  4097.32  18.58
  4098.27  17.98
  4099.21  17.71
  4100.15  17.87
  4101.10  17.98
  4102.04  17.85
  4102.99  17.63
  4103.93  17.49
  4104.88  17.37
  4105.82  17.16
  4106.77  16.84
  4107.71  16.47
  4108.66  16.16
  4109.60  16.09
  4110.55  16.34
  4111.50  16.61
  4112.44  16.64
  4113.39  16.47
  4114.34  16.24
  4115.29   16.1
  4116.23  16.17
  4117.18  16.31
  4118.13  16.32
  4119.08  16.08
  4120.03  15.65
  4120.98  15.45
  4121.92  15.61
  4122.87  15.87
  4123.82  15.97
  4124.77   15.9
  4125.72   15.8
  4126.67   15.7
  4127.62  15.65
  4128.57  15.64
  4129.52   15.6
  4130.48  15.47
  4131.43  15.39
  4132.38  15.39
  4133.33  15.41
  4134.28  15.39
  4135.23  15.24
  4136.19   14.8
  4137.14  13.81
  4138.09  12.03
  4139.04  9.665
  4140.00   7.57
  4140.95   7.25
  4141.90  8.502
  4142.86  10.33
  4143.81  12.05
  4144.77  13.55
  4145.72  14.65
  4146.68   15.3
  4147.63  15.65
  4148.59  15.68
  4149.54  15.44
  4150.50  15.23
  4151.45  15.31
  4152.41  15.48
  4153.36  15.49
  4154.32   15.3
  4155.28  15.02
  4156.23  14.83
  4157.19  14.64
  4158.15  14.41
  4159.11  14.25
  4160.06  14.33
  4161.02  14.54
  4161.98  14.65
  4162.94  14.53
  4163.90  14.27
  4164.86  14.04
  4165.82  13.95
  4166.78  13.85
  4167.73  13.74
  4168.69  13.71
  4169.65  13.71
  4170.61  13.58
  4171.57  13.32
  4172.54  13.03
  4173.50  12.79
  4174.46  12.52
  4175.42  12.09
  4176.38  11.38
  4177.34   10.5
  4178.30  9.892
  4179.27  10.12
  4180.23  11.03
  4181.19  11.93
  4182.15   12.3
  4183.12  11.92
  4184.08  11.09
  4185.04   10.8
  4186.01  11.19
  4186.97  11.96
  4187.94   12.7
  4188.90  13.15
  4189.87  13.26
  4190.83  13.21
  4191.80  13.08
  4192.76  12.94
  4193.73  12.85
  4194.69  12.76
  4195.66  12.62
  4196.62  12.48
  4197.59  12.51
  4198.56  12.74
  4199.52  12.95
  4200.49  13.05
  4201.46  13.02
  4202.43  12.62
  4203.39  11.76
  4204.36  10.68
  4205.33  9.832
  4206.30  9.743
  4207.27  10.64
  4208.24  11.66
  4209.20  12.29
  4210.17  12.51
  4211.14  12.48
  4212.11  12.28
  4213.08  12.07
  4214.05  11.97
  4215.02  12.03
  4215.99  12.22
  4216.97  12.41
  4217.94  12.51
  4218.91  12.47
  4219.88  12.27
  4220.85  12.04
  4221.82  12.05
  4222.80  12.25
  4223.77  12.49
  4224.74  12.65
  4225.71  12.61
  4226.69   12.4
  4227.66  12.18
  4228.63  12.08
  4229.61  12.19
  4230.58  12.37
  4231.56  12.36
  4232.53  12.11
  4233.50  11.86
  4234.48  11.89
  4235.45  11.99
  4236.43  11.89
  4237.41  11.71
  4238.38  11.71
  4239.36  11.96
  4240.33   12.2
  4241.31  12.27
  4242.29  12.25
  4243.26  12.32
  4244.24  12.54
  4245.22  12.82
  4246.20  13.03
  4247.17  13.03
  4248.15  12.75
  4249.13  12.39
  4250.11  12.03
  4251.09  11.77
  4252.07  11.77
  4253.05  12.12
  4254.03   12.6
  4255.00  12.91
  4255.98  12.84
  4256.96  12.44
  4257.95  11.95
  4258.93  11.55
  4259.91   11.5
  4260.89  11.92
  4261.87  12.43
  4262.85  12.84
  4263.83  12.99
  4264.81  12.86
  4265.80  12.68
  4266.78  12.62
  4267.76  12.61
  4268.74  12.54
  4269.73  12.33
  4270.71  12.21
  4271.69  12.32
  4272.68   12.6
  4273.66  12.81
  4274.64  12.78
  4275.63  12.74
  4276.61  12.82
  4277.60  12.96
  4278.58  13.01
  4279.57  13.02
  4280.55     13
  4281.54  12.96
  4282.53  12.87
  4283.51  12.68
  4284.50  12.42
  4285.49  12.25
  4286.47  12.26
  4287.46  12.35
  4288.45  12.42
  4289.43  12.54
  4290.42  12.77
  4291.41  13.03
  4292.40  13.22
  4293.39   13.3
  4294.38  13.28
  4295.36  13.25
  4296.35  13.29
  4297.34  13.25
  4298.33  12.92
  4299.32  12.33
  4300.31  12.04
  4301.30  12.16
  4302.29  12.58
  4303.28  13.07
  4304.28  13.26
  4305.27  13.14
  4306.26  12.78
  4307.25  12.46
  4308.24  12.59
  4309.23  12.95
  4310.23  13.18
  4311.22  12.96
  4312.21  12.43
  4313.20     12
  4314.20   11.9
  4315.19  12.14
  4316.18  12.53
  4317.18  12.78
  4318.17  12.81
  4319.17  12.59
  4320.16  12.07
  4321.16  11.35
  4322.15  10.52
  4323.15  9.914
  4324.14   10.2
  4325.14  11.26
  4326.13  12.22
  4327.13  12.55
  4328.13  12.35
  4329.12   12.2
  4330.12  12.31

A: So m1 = 0.37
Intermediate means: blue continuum 27.2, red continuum 12.7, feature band 14.6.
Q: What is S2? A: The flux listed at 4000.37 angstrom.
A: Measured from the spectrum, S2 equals 26.86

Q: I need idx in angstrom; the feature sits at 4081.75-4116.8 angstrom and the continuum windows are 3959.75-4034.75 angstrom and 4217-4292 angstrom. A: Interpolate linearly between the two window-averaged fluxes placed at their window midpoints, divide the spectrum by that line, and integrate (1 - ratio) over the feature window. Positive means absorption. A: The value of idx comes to 5.0 angstrom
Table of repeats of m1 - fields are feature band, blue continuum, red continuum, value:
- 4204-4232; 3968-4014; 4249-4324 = 0.32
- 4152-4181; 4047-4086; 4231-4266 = 0.29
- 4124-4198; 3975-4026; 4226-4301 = 0.34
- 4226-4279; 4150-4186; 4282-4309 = 0.05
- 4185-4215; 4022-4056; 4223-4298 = 0.26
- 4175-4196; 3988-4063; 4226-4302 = 0.33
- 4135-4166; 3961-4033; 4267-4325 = 0.38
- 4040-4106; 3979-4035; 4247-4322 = 0.06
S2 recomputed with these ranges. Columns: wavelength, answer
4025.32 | 26.41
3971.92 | 31.48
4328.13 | 12.35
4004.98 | 29.07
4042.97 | 23.33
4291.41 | 13.03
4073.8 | 22.82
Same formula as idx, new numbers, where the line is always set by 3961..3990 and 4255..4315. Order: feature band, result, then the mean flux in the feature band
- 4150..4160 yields 2.71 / 15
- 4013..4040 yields 2.97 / 25.2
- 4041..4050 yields 1.85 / 21.5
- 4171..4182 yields 4.29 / 11.7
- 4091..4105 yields 3.37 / 18.2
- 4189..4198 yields 2.63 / 12.9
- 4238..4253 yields 2.71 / 12.3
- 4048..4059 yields 0.53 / 25.4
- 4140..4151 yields 4.30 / 12.8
